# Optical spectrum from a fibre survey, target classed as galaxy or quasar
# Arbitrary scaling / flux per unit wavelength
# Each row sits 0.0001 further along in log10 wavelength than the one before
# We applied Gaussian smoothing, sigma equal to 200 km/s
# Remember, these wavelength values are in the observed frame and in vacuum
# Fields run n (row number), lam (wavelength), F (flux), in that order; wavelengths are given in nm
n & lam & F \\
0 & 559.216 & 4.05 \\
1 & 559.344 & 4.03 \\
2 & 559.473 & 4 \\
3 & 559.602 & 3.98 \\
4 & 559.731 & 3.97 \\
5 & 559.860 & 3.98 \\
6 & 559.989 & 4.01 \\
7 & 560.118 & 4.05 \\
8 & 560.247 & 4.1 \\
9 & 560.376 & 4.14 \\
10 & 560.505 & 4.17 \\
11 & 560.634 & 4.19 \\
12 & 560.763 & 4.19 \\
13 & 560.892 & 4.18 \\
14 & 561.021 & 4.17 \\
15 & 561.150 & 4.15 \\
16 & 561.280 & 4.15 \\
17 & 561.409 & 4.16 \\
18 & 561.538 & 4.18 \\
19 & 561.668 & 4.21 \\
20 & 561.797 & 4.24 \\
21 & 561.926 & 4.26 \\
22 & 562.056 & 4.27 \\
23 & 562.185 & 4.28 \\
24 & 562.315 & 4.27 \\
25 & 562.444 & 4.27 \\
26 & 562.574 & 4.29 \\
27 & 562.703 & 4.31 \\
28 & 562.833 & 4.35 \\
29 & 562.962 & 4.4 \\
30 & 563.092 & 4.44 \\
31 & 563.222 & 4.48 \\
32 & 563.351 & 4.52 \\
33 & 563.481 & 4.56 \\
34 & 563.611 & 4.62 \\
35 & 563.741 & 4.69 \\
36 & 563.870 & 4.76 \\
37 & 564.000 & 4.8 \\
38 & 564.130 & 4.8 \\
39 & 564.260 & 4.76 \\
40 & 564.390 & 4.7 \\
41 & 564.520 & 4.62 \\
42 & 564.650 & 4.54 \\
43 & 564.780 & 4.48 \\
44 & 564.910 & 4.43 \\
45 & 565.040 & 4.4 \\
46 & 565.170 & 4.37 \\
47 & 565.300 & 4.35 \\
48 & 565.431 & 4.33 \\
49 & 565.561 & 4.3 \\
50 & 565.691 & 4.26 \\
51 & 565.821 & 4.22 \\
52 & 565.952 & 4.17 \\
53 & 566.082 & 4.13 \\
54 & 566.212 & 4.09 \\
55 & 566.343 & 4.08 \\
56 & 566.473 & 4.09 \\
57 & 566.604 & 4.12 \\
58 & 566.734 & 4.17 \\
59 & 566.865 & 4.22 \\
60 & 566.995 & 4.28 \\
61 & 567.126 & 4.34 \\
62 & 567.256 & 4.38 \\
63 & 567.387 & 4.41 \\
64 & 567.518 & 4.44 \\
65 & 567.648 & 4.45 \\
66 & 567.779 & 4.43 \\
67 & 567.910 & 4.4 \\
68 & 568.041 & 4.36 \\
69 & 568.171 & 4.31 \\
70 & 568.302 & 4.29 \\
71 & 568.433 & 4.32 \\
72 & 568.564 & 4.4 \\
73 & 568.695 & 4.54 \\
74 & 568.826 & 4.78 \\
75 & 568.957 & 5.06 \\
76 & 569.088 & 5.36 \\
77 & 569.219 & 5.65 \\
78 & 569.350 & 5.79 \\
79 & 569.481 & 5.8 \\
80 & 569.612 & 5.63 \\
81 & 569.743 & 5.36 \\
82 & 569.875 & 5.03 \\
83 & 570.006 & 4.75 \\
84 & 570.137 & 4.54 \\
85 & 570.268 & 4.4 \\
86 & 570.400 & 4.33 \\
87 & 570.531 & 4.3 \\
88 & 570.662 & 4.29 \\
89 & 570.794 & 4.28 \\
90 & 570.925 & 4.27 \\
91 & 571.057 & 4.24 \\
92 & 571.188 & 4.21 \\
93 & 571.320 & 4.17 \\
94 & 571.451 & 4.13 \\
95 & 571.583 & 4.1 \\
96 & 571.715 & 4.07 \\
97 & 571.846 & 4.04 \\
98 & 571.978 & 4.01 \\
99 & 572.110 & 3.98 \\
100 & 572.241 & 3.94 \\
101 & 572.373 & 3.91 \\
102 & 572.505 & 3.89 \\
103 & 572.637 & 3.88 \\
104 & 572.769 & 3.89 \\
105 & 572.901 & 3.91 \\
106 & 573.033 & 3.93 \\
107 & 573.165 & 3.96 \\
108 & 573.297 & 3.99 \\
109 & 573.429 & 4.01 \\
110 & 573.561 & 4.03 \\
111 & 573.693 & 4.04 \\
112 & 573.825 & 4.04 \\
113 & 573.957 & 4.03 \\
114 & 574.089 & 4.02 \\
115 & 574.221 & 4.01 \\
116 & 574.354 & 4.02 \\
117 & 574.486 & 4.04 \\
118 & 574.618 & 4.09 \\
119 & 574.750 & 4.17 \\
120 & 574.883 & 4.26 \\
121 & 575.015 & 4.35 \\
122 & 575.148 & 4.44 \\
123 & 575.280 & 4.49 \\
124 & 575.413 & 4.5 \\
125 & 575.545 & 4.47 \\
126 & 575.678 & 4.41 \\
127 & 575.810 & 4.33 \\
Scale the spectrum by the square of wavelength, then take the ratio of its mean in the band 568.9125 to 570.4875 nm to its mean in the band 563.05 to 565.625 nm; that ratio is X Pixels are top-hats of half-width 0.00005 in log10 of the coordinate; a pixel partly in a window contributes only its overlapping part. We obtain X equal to 1.1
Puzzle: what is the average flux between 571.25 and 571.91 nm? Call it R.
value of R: 4.1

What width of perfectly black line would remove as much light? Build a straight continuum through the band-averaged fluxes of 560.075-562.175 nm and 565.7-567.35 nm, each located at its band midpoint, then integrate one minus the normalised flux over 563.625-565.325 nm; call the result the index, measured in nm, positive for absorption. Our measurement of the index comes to -0.17 nm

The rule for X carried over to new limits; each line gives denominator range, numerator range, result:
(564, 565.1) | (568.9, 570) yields 1.20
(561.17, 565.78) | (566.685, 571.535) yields 1.06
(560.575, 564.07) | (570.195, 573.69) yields 0.97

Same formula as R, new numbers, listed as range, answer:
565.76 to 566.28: 4.15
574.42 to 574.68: 4.07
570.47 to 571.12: 4.27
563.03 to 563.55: 4.5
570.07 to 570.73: 4.37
